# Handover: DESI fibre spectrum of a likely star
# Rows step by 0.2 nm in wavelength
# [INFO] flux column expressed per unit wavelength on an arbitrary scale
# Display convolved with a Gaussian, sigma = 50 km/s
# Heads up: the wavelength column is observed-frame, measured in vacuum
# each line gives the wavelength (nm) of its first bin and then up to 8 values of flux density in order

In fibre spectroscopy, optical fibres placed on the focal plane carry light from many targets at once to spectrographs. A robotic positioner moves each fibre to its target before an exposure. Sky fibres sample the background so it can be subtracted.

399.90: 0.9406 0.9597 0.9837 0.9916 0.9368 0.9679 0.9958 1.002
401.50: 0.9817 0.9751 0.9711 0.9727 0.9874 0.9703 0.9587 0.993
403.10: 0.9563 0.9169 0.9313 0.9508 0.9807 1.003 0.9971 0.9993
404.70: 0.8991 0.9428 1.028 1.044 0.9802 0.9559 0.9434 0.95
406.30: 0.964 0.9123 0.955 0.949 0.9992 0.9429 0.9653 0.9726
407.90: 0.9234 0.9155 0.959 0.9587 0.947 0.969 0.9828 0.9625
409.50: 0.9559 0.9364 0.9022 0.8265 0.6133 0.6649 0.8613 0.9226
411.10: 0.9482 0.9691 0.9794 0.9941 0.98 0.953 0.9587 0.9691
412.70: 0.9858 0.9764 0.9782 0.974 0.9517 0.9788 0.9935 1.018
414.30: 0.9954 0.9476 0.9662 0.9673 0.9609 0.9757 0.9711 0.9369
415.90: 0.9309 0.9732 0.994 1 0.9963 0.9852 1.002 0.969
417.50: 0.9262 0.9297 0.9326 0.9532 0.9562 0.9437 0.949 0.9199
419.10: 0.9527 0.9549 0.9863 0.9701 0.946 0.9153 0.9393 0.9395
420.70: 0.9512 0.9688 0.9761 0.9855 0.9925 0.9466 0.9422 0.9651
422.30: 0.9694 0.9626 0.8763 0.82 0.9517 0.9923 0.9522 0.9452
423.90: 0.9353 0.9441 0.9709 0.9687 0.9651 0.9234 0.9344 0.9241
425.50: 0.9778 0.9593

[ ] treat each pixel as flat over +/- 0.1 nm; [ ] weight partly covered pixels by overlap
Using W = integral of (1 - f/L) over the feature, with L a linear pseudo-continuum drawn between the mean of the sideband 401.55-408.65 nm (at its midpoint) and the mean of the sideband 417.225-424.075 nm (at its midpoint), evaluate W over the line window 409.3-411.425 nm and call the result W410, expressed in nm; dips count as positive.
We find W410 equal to 0.20 nm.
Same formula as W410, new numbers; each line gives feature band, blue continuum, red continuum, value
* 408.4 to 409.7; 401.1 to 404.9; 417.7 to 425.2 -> 0.00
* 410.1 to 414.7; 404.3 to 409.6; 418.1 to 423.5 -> 0.10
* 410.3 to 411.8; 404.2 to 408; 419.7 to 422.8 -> 0.12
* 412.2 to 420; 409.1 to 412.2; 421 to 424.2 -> -0.37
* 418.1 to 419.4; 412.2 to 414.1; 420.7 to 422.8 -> 0.02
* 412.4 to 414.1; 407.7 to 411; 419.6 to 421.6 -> -0.11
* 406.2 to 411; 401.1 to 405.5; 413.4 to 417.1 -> 0.30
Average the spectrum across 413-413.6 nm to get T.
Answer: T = 0.968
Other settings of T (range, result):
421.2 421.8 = 0.975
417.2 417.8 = 0.942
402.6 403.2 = 0.969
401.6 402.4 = 0.977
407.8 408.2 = 0.919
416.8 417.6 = 0.971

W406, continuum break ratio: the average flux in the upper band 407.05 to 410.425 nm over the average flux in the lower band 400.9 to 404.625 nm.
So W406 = 0.95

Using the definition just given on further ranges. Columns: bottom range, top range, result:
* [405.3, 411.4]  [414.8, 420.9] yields 1.03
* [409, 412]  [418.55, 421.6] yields 1.06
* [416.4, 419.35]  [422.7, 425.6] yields 0.98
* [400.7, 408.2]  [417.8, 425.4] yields 0.98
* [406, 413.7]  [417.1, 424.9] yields 1.01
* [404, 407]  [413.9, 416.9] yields 1.01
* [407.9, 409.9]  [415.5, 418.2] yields 1.01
